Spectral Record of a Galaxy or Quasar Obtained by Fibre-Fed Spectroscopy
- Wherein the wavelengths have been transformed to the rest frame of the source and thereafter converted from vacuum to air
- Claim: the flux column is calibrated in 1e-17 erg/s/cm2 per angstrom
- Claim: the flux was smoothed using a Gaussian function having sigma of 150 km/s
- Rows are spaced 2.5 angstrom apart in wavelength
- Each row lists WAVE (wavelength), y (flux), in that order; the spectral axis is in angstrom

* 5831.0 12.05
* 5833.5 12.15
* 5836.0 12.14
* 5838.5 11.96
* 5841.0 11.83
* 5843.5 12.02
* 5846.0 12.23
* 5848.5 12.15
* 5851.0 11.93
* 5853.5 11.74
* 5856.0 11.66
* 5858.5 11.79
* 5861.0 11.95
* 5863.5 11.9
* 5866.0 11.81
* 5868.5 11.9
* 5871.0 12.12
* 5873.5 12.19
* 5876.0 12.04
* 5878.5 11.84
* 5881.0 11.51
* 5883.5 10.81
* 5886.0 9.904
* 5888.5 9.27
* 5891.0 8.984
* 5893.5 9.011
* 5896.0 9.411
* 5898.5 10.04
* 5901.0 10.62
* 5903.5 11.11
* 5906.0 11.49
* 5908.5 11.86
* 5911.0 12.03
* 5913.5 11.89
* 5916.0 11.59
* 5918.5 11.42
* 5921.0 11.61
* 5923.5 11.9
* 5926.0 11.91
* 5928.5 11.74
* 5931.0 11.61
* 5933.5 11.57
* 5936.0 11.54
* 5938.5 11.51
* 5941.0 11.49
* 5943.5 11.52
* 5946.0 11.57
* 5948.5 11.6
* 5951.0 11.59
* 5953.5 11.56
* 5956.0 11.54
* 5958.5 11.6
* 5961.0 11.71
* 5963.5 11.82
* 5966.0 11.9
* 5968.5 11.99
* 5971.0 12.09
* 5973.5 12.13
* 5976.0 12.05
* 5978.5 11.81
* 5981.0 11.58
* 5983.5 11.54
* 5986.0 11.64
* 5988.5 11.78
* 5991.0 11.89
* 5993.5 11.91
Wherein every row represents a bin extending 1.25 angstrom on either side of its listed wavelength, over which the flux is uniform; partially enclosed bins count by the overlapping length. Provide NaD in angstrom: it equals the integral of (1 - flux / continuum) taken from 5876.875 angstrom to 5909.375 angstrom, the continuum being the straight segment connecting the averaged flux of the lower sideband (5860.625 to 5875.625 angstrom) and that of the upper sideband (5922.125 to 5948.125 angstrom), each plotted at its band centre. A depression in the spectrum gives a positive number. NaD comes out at 3.8 angstrom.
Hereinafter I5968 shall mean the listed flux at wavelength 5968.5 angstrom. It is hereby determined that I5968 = 11.99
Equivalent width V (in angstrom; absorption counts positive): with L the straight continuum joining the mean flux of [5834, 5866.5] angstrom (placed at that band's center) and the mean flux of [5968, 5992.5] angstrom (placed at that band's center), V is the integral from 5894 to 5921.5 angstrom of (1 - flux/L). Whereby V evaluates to 1.8 angstrom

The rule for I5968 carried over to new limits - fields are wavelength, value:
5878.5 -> 11.84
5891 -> 8.984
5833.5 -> 12.15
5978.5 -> 11.81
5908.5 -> 11.86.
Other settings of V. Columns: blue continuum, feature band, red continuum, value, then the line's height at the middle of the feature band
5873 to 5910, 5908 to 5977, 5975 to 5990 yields -2.89 angstrom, 11.3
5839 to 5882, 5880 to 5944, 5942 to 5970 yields 4.02 angstrom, 11.8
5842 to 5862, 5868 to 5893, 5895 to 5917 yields 1.19 angstrom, 11.5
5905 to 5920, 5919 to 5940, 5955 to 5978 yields 0.18 angstrom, 11.8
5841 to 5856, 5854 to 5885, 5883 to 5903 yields -2.44 angstrom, 10.9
